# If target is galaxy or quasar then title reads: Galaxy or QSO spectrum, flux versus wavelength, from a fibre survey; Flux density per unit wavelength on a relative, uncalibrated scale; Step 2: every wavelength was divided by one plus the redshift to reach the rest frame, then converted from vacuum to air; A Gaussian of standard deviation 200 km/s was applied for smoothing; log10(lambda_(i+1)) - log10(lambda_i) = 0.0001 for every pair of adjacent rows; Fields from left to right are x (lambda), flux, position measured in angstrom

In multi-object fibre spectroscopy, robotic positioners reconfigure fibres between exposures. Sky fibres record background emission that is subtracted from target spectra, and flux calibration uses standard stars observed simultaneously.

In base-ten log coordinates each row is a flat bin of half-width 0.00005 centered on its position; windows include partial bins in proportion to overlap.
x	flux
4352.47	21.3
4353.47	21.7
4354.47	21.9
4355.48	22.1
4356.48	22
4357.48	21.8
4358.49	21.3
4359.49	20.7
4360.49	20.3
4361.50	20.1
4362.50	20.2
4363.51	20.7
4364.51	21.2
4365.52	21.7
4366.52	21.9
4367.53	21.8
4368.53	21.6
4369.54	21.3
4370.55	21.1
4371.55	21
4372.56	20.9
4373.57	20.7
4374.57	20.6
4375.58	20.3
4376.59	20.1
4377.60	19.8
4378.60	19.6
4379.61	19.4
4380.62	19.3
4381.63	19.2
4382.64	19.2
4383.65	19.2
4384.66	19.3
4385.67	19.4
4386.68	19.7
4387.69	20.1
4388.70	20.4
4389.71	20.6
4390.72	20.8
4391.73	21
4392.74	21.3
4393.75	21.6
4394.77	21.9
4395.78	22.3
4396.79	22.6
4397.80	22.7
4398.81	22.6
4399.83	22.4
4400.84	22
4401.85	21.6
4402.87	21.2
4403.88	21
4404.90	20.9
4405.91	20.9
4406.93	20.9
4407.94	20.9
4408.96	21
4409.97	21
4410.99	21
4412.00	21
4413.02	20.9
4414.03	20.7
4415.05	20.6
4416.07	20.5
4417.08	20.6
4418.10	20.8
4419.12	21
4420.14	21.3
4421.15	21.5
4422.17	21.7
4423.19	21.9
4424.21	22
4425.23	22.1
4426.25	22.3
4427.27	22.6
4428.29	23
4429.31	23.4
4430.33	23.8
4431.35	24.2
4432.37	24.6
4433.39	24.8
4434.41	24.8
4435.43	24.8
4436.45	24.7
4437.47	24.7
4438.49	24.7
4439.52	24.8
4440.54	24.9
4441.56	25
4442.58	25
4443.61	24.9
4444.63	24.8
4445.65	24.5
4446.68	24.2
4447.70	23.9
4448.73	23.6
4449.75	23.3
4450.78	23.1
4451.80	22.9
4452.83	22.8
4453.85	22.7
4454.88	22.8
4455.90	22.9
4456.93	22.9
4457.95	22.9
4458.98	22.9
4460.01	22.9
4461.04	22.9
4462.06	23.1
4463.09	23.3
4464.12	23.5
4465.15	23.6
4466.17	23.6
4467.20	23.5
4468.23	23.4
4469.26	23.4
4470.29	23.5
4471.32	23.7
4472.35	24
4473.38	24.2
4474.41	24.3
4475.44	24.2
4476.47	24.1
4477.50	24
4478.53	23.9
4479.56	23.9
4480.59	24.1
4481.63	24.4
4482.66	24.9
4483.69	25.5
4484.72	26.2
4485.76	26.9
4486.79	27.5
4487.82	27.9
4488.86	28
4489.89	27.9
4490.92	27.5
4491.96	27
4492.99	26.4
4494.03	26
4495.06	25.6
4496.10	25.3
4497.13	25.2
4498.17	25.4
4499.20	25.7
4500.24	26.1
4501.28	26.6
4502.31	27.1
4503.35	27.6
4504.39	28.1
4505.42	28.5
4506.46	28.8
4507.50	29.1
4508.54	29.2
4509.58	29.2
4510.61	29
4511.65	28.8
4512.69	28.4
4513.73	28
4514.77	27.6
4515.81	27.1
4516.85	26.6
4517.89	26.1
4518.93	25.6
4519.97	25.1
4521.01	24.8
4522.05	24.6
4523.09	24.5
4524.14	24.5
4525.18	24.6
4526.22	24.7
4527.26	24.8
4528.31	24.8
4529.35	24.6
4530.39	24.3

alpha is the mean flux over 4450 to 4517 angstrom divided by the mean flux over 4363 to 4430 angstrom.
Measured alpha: 1.21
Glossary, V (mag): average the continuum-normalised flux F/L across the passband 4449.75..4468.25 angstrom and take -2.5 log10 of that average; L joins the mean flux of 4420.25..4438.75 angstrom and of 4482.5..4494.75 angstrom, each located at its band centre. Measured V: 0.09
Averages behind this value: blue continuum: 23.4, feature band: 23.1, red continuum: 26.9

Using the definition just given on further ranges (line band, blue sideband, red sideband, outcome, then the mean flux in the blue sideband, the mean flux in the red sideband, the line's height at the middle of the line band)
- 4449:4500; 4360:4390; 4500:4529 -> 0.020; 20.4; 26.8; 24.9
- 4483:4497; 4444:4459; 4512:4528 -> -0.082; 23.4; 25.8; 24.7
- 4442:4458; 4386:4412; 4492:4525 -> 0.010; 21.3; 26.8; 23.8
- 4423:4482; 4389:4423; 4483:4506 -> 0.018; 21.3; 26.7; 24.1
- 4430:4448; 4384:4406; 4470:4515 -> -0.051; 21.2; 26.4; 23.5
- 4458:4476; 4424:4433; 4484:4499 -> 0.078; 23.2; 26.6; 25.3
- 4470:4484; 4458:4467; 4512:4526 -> -0.012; 23.2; 26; 23.9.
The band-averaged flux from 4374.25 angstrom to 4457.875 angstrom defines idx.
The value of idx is 22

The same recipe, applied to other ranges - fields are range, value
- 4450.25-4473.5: 23.2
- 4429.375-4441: 24.6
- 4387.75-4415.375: 21.3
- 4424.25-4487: 23.9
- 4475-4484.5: 24.4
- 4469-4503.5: 25.5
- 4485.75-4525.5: 26.9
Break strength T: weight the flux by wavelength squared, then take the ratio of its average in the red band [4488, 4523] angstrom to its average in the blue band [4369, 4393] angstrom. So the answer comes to 1.42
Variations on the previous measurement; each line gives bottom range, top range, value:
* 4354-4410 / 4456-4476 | 1.16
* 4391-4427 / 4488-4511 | 1.32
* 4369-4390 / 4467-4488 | 1.28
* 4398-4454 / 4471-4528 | 1.19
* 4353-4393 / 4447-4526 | 1.29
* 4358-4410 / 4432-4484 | 1.19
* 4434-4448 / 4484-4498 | 1.10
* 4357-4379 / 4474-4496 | 1.30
